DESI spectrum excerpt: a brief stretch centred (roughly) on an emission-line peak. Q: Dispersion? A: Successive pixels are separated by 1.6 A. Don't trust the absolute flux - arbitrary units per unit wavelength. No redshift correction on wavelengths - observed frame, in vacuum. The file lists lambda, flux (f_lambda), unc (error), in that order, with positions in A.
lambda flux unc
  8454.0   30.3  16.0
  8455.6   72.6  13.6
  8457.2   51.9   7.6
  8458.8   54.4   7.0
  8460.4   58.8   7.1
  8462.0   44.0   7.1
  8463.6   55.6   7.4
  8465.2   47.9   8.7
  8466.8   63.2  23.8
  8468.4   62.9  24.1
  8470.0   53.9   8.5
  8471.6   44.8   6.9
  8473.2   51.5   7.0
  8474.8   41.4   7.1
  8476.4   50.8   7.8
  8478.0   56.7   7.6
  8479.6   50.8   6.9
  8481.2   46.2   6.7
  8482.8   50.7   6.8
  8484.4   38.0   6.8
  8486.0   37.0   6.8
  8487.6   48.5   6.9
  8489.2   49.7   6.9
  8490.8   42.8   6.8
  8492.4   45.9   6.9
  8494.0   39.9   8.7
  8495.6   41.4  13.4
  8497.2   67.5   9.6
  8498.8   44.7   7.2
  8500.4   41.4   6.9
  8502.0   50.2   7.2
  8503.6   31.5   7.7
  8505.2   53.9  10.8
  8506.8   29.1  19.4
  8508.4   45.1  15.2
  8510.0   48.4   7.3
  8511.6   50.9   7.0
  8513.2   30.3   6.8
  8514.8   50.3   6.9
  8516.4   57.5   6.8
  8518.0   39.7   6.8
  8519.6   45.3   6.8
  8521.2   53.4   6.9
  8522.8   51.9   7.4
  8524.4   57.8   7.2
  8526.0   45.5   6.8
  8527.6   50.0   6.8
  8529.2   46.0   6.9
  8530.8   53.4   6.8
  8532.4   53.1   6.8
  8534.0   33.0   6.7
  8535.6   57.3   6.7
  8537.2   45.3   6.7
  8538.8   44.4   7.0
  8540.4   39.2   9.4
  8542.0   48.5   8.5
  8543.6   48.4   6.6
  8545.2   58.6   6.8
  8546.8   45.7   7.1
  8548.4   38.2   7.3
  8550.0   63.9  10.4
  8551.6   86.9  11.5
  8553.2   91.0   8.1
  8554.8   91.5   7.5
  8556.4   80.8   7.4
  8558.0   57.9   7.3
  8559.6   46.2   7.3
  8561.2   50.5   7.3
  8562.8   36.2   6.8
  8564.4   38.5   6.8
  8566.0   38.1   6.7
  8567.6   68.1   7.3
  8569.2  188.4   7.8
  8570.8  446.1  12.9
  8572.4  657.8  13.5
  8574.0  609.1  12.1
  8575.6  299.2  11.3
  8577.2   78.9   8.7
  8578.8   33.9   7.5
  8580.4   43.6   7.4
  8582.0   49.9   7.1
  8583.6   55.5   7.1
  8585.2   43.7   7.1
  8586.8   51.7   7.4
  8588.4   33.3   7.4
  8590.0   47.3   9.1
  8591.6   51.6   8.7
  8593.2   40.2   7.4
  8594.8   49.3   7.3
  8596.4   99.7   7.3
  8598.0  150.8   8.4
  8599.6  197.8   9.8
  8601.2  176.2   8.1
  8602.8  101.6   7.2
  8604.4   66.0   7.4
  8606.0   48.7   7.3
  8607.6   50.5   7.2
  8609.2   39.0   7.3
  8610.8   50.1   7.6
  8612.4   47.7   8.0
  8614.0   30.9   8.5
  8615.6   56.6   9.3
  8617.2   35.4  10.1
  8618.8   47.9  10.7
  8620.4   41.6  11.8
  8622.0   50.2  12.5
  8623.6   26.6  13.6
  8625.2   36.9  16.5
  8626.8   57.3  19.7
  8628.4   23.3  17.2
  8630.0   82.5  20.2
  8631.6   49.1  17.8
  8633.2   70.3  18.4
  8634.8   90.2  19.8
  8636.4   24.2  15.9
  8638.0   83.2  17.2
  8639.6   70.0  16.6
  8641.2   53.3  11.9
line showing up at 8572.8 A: Halpha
